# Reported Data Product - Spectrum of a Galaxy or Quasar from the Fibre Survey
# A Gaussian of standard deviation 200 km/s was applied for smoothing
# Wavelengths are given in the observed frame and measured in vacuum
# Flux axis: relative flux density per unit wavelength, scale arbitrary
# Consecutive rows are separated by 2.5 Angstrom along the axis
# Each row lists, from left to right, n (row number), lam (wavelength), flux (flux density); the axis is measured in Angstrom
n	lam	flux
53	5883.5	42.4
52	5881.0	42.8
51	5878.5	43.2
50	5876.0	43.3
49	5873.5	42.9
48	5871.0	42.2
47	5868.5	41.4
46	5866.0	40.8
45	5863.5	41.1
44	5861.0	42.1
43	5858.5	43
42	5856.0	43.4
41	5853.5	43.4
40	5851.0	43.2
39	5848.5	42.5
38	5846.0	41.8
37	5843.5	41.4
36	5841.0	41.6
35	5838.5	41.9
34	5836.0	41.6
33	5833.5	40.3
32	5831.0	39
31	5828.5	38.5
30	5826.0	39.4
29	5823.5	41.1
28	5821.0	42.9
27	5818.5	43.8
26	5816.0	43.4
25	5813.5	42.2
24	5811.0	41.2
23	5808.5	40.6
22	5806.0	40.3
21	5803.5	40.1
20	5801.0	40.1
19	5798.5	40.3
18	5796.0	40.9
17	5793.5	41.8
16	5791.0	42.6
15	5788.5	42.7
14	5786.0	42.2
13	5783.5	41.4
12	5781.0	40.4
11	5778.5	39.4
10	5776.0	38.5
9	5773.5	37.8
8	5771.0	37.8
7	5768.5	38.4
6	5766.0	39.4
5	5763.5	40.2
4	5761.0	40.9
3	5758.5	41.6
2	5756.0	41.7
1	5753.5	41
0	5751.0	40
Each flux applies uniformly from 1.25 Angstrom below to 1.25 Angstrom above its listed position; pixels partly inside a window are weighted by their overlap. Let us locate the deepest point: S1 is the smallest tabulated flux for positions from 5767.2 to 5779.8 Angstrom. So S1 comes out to 37.8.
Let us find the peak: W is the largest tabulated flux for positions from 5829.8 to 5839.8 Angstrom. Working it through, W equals 41.9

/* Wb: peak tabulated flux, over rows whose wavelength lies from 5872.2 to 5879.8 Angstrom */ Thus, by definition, 43.3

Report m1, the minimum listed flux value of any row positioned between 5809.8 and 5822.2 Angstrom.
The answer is 41.2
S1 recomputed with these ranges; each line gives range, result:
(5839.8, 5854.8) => 41.4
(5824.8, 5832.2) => 38.5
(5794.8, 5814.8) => 40.1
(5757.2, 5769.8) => 38.4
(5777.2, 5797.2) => 39.4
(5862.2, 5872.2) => 40.8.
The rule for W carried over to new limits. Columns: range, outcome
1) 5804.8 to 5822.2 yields 43.8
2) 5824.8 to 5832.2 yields 39.4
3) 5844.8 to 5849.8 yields 42.5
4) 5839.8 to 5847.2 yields 41.8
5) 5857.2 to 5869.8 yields 43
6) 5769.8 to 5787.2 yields 42.2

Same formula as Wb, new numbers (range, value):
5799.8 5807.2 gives 40.3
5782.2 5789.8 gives 42.7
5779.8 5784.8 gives 41.4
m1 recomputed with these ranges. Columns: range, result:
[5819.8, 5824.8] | 41.1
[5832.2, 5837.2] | 40.3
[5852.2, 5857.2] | 43.4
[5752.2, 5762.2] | 40.9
